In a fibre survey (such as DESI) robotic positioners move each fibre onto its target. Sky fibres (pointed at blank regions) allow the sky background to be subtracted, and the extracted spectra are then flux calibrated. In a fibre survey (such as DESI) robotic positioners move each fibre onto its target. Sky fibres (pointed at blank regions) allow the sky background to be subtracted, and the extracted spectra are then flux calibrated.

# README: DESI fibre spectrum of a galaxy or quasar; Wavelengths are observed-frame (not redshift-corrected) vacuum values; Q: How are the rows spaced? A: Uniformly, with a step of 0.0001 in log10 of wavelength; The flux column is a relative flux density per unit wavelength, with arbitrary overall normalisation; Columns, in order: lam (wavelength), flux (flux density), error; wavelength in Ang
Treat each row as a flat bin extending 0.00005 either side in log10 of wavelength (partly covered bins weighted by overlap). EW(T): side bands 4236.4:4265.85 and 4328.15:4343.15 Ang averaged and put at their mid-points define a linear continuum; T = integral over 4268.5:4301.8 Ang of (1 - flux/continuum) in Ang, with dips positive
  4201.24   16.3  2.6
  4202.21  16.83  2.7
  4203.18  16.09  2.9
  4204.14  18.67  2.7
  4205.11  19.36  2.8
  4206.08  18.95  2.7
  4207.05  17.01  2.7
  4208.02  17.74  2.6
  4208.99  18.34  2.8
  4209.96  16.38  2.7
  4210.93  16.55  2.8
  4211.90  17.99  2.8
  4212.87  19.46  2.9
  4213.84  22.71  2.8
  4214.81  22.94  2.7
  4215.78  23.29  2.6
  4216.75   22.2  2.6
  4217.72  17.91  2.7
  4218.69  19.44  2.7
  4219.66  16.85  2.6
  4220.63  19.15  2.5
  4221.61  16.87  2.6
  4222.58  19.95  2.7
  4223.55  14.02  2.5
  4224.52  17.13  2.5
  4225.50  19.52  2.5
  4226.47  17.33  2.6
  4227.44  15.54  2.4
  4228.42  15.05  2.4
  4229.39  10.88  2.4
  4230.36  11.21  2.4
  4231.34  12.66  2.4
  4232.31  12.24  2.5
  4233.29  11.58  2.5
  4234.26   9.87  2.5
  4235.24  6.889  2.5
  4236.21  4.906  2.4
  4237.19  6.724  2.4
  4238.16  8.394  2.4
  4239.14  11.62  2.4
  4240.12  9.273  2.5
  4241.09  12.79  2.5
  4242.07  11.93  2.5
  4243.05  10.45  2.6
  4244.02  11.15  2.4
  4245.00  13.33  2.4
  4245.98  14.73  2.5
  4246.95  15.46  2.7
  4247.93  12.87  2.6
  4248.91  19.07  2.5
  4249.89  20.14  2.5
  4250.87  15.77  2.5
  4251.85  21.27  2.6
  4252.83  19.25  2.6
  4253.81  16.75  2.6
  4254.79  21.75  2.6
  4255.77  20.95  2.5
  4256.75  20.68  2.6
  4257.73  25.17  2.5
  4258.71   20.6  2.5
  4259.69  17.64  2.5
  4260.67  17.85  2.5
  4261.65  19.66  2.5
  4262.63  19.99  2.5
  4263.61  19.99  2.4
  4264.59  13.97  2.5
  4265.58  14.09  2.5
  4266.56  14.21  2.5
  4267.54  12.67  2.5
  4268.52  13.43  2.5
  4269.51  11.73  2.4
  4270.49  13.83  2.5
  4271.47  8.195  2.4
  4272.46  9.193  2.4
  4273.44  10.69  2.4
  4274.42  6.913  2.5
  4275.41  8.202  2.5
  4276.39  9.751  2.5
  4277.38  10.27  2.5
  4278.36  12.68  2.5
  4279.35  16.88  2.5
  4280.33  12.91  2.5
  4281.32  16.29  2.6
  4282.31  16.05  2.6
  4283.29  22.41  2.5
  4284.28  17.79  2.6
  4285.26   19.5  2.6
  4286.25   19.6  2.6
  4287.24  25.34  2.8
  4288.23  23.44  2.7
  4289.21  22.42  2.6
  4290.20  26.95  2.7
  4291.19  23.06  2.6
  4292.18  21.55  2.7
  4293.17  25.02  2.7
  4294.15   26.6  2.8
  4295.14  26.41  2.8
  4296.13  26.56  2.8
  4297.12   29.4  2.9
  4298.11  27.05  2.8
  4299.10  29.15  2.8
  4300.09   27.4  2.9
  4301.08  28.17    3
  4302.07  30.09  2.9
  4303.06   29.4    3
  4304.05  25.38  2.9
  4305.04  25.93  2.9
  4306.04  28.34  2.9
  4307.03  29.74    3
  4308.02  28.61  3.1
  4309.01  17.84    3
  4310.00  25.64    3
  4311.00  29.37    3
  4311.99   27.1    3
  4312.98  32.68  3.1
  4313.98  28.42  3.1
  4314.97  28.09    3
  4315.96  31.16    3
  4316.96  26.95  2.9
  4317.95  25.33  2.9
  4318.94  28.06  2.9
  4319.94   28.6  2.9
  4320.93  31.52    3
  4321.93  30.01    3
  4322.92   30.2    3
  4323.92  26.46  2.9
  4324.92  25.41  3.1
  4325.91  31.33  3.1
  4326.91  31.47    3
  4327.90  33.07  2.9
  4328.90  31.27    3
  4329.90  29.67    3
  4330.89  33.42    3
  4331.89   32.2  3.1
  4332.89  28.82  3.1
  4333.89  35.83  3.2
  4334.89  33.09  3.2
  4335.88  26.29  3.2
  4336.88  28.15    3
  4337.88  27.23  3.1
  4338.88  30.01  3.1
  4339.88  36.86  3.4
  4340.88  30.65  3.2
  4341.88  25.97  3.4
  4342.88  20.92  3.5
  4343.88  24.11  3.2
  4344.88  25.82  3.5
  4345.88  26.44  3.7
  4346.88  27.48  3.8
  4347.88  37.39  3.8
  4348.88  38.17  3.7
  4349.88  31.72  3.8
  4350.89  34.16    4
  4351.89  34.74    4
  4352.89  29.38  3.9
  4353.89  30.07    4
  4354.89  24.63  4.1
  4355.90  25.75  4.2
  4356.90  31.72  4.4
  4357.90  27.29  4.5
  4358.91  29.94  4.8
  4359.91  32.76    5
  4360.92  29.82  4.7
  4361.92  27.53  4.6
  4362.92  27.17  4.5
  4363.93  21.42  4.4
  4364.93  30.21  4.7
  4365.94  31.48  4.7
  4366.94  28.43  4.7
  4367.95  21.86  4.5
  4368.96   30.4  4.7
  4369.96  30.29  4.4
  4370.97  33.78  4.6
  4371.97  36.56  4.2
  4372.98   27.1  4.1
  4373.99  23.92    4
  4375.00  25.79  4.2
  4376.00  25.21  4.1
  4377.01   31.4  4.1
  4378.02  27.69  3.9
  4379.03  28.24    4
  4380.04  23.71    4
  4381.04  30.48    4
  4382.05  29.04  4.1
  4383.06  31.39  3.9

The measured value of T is 4.6 Ang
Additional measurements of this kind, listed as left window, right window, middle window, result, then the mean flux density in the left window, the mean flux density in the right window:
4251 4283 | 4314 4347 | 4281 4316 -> -5.0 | 15.5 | 29.2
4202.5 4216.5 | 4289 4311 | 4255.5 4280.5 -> 9.5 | 19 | 26.5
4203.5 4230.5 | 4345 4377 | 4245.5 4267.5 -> 3.1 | 18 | 29.4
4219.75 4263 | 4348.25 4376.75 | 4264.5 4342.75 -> -3.9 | 15.2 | 29.4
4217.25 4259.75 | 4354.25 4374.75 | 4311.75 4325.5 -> -2.9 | 15.1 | 28.6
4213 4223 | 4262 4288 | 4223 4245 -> 7.9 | 20.1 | 14.6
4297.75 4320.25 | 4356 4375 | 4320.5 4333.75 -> -1.1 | 27.8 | 28.8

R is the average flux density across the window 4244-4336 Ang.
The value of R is 22.4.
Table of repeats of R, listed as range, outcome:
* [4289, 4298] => 25.5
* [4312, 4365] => 29.5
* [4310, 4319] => 28.4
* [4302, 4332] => 28.7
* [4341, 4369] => 28.8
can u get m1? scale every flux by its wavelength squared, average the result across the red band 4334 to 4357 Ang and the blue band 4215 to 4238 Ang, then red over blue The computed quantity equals 2.1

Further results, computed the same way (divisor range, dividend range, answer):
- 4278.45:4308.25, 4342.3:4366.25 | 1.25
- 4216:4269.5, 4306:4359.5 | 1.98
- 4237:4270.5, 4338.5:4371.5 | 1.95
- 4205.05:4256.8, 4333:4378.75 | 1.97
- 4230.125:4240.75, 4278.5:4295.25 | 2.25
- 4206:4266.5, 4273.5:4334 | 1.60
